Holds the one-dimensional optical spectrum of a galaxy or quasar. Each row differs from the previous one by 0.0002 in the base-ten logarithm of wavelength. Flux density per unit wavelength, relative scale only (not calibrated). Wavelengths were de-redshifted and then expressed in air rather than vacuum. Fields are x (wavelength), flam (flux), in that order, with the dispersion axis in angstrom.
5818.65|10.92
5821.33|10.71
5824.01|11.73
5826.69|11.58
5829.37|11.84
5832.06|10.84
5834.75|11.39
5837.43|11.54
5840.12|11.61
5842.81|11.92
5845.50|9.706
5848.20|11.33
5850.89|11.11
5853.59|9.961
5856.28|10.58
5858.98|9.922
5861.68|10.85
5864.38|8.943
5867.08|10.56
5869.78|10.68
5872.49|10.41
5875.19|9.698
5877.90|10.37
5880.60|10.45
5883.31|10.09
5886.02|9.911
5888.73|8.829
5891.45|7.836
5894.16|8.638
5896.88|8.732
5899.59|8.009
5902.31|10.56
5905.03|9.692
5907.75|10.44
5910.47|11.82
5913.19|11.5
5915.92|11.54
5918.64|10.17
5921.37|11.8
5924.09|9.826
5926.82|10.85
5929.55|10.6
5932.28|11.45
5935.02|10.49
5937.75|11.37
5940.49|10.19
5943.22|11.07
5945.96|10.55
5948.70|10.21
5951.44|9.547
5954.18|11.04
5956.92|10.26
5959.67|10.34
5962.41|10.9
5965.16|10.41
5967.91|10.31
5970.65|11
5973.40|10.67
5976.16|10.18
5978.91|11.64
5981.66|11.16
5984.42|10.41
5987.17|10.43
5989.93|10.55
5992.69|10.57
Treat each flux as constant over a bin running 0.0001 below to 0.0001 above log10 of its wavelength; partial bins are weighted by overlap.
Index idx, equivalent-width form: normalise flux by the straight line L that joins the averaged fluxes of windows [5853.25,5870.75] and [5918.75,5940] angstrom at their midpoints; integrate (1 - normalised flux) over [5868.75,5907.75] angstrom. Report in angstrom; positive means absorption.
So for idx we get 3.2 angstrom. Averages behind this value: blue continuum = 10.2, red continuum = 10.8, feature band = 9.58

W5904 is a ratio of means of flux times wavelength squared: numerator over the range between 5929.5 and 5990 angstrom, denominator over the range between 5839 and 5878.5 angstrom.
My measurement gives 1.05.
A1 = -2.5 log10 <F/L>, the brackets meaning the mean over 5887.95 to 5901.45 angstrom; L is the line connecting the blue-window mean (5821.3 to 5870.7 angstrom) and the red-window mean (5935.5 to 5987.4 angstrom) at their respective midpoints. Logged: 0.26 mag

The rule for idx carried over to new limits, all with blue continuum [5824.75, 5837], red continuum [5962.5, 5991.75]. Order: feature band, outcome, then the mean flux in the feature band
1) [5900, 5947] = 0.8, 10.8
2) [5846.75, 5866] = 1.6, 10.4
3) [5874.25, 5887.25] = 1.2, 10.1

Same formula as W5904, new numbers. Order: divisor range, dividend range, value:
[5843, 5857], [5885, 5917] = 0.93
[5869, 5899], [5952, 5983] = 1.15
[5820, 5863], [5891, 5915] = 0.91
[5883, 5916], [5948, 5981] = 1.11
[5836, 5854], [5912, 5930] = 1.01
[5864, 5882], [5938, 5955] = 1.05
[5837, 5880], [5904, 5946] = 1.05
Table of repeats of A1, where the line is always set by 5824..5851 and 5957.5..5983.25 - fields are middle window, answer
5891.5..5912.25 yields 0.15 mag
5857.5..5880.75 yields 0.10 mag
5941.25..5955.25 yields 0.04 mag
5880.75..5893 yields 0.19 mag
